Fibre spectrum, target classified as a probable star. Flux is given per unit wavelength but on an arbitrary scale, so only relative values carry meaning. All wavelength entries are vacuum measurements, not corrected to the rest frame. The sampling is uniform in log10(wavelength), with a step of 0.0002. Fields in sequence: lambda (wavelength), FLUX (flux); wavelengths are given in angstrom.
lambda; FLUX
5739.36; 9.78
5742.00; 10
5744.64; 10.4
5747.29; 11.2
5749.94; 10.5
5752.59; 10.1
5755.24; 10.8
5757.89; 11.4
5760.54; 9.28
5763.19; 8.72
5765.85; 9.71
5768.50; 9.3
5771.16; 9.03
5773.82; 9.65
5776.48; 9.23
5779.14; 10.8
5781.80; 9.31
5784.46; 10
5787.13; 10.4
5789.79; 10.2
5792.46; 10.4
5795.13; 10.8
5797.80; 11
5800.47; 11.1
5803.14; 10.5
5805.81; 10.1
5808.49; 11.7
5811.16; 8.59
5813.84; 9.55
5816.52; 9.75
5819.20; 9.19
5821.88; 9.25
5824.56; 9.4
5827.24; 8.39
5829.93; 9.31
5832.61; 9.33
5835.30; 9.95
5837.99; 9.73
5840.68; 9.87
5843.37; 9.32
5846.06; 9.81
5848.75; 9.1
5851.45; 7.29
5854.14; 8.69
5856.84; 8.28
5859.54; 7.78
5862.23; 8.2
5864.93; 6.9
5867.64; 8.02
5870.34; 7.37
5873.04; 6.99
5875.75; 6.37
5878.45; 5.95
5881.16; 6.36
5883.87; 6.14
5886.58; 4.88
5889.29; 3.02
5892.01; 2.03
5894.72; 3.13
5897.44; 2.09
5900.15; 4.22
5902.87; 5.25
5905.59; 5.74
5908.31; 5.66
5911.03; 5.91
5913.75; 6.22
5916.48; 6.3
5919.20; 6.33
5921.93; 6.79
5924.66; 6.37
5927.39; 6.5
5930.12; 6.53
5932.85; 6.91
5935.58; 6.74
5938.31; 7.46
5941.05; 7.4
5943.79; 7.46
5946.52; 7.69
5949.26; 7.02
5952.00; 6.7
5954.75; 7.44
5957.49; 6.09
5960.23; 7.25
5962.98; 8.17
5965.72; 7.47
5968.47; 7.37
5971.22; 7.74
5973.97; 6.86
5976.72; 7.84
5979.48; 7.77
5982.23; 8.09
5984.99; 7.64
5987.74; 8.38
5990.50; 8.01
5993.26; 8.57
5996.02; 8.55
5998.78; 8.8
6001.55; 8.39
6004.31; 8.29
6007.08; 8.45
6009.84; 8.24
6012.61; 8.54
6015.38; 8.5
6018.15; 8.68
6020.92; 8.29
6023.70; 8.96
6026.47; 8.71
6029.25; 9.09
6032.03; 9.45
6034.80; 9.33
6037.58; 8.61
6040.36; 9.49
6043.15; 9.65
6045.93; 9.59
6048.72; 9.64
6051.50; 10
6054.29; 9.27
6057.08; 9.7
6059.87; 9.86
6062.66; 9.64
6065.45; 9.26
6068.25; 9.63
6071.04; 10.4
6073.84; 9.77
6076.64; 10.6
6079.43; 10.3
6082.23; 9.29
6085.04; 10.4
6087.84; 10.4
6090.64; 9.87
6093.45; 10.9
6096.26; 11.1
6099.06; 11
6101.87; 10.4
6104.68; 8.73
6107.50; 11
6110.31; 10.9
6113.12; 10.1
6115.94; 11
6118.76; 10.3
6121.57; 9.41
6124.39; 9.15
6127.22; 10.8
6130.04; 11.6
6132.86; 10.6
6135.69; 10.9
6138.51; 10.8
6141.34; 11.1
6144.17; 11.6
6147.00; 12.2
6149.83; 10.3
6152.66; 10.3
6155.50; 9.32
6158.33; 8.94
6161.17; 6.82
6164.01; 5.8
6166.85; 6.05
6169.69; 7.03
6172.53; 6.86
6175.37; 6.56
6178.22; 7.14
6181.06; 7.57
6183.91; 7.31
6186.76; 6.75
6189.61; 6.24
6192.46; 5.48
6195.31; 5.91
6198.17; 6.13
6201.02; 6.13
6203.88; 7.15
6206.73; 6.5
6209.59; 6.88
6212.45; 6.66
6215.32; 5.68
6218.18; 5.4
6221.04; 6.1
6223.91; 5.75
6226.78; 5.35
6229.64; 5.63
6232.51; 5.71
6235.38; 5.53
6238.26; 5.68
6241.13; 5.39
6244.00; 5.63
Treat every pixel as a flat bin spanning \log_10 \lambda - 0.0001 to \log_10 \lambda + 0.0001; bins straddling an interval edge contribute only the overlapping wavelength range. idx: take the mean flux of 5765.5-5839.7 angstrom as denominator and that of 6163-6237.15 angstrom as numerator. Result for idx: 0.6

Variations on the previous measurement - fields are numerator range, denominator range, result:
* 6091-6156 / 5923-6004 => 1.41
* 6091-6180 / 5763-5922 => 1.19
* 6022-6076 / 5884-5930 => 1.86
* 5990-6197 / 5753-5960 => 1.15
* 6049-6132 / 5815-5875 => 1.17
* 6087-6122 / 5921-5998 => 1.41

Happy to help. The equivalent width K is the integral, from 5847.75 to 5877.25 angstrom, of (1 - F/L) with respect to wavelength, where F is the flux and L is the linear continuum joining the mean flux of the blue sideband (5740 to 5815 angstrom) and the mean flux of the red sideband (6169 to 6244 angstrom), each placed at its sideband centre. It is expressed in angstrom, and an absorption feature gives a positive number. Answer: 5.2 angstrom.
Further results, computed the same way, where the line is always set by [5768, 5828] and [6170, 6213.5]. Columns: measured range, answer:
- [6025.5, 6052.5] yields -5.0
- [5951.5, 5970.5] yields 2.9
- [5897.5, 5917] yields 7.9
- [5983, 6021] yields -0.8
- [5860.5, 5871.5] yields 2.0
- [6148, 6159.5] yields -4.8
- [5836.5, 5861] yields 1.6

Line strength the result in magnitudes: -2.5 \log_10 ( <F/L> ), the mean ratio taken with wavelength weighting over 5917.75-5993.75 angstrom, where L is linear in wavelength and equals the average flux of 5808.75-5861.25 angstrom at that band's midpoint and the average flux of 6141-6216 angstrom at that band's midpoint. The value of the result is 0.17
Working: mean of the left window 9.13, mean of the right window 7.53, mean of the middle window 7.29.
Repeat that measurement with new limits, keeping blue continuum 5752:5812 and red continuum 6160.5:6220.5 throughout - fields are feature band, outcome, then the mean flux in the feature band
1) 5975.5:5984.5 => 0.06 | 7.87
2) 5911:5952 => 0.28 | 6.8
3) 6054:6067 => -0.25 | 9.57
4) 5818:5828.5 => 0.08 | 9.07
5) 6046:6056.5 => -0.24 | 9.63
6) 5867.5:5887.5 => 0.39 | 6.45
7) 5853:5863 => 0.15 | 8.23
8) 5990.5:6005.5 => -0.04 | 8.48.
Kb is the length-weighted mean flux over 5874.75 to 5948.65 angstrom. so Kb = 5.77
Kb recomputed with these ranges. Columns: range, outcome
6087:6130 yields 10.4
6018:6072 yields 9.37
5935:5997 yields 7.56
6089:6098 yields 10.6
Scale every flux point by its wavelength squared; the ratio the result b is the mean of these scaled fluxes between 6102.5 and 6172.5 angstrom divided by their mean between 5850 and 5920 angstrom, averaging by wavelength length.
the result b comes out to 1.8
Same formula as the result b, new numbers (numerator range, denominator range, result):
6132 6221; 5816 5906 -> 1.19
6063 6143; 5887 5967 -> 1.81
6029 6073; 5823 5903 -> 1.43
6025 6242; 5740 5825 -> 0.96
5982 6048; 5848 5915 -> 1.51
